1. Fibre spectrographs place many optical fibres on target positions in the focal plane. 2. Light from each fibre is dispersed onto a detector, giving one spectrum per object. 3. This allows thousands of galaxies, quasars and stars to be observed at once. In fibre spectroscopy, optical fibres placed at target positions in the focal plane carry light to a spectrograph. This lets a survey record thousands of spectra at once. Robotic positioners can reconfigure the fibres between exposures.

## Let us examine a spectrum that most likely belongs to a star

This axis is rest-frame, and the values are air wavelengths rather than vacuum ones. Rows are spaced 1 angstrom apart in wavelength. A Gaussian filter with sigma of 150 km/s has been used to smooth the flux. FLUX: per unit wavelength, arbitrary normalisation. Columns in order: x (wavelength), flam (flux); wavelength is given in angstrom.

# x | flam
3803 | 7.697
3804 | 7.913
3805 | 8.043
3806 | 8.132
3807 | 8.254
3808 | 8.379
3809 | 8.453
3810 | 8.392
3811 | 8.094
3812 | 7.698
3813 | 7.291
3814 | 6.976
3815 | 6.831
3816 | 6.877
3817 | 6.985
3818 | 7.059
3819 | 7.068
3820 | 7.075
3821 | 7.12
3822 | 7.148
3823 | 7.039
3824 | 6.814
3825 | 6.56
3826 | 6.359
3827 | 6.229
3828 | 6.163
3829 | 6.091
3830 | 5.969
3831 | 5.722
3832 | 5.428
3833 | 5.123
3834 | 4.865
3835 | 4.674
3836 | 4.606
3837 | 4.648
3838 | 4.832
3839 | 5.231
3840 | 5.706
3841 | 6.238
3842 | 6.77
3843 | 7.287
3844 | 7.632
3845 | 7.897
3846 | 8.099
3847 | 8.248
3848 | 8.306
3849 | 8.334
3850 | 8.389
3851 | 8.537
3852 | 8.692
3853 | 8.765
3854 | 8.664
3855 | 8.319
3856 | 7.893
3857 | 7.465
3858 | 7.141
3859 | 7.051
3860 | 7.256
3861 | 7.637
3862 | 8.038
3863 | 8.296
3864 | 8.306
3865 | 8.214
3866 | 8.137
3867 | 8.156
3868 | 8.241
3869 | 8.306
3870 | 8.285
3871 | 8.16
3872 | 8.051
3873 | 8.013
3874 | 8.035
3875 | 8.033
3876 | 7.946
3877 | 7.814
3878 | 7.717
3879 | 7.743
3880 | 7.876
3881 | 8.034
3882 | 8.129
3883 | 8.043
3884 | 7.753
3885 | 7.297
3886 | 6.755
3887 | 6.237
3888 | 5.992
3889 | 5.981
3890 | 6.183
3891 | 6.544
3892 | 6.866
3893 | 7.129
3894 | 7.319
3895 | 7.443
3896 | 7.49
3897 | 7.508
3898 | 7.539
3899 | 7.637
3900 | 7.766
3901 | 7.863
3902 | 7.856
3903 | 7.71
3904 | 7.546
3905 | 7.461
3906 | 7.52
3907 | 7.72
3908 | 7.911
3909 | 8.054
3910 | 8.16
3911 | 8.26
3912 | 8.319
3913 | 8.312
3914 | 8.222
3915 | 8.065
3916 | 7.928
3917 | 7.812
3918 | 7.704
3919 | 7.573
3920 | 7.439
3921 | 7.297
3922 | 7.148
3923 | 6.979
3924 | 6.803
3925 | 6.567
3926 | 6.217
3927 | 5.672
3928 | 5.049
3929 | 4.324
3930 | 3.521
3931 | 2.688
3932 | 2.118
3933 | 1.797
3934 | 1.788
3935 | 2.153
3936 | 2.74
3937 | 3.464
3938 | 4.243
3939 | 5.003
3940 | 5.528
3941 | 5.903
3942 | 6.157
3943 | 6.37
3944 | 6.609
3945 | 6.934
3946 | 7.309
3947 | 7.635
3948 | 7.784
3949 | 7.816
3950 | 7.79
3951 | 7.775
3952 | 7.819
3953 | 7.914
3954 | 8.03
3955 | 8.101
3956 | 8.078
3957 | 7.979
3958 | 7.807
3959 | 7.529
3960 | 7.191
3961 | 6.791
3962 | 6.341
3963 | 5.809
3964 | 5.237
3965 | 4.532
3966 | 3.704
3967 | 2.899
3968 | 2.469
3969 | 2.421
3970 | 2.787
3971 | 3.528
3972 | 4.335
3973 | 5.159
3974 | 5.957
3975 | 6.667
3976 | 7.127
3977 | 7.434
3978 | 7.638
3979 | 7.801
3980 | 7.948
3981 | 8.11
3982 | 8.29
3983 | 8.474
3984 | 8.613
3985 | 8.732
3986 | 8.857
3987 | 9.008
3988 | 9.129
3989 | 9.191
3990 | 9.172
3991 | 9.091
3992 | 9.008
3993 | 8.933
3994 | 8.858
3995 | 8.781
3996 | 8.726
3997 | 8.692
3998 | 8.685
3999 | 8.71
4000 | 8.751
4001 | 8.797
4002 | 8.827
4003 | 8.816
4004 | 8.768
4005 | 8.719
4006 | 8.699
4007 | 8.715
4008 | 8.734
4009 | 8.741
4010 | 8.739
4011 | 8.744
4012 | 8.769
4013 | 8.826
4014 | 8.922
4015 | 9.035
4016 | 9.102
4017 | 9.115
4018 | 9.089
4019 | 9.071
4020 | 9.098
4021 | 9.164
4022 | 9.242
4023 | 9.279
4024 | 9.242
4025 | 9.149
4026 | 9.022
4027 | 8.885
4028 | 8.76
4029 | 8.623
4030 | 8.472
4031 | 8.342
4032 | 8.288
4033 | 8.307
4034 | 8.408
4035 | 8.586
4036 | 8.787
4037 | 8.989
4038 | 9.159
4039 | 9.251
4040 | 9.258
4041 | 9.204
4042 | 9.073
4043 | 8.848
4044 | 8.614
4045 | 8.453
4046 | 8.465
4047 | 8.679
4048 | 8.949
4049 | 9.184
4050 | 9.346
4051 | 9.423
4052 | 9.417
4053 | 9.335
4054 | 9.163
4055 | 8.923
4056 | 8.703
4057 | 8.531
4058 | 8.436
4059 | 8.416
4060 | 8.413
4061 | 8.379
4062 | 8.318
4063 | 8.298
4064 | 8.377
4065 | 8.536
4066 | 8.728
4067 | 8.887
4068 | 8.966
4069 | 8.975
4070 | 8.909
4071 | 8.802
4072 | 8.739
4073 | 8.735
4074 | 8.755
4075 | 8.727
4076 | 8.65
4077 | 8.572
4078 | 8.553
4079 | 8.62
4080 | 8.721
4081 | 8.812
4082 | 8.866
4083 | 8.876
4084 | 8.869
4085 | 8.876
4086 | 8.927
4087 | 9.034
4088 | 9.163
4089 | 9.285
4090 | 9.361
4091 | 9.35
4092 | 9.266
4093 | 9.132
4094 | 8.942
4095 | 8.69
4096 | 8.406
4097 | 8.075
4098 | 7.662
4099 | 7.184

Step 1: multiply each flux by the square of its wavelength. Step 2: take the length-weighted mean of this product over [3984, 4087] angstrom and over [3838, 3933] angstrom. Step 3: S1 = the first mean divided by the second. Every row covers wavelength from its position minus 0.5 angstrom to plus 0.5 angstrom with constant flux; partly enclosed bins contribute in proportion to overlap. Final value 1.30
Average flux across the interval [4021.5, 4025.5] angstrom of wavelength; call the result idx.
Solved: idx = 9.23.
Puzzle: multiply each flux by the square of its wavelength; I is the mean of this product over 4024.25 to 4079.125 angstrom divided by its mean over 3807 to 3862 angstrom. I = 1.4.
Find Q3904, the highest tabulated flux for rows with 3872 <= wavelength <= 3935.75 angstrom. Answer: 8.319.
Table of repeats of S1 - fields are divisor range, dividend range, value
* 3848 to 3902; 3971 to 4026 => 1.17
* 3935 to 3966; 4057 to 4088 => 1.42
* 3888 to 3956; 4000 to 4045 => 1.41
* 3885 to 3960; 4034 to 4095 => 1.42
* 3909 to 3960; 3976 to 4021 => 1.40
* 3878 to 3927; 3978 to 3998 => 1.22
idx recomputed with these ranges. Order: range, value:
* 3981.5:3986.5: 8.59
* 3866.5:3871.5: 8.23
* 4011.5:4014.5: 8.84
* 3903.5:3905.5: 7.5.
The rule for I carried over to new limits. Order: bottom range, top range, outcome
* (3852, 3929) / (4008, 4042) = 1.26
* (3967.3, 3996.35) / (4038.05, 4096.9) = 1.27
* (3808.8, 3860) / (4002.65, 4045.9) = 1.40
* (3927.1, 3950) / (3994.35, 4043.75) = 1.87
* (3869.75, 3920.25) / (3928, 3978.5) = 0.75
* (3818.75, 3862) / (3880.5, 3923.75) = 1.13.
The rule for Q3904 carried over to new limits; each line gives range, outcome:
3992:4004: 9.008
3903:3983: 8.474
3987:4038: 9.279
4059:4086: 8.975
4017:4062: 9.423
